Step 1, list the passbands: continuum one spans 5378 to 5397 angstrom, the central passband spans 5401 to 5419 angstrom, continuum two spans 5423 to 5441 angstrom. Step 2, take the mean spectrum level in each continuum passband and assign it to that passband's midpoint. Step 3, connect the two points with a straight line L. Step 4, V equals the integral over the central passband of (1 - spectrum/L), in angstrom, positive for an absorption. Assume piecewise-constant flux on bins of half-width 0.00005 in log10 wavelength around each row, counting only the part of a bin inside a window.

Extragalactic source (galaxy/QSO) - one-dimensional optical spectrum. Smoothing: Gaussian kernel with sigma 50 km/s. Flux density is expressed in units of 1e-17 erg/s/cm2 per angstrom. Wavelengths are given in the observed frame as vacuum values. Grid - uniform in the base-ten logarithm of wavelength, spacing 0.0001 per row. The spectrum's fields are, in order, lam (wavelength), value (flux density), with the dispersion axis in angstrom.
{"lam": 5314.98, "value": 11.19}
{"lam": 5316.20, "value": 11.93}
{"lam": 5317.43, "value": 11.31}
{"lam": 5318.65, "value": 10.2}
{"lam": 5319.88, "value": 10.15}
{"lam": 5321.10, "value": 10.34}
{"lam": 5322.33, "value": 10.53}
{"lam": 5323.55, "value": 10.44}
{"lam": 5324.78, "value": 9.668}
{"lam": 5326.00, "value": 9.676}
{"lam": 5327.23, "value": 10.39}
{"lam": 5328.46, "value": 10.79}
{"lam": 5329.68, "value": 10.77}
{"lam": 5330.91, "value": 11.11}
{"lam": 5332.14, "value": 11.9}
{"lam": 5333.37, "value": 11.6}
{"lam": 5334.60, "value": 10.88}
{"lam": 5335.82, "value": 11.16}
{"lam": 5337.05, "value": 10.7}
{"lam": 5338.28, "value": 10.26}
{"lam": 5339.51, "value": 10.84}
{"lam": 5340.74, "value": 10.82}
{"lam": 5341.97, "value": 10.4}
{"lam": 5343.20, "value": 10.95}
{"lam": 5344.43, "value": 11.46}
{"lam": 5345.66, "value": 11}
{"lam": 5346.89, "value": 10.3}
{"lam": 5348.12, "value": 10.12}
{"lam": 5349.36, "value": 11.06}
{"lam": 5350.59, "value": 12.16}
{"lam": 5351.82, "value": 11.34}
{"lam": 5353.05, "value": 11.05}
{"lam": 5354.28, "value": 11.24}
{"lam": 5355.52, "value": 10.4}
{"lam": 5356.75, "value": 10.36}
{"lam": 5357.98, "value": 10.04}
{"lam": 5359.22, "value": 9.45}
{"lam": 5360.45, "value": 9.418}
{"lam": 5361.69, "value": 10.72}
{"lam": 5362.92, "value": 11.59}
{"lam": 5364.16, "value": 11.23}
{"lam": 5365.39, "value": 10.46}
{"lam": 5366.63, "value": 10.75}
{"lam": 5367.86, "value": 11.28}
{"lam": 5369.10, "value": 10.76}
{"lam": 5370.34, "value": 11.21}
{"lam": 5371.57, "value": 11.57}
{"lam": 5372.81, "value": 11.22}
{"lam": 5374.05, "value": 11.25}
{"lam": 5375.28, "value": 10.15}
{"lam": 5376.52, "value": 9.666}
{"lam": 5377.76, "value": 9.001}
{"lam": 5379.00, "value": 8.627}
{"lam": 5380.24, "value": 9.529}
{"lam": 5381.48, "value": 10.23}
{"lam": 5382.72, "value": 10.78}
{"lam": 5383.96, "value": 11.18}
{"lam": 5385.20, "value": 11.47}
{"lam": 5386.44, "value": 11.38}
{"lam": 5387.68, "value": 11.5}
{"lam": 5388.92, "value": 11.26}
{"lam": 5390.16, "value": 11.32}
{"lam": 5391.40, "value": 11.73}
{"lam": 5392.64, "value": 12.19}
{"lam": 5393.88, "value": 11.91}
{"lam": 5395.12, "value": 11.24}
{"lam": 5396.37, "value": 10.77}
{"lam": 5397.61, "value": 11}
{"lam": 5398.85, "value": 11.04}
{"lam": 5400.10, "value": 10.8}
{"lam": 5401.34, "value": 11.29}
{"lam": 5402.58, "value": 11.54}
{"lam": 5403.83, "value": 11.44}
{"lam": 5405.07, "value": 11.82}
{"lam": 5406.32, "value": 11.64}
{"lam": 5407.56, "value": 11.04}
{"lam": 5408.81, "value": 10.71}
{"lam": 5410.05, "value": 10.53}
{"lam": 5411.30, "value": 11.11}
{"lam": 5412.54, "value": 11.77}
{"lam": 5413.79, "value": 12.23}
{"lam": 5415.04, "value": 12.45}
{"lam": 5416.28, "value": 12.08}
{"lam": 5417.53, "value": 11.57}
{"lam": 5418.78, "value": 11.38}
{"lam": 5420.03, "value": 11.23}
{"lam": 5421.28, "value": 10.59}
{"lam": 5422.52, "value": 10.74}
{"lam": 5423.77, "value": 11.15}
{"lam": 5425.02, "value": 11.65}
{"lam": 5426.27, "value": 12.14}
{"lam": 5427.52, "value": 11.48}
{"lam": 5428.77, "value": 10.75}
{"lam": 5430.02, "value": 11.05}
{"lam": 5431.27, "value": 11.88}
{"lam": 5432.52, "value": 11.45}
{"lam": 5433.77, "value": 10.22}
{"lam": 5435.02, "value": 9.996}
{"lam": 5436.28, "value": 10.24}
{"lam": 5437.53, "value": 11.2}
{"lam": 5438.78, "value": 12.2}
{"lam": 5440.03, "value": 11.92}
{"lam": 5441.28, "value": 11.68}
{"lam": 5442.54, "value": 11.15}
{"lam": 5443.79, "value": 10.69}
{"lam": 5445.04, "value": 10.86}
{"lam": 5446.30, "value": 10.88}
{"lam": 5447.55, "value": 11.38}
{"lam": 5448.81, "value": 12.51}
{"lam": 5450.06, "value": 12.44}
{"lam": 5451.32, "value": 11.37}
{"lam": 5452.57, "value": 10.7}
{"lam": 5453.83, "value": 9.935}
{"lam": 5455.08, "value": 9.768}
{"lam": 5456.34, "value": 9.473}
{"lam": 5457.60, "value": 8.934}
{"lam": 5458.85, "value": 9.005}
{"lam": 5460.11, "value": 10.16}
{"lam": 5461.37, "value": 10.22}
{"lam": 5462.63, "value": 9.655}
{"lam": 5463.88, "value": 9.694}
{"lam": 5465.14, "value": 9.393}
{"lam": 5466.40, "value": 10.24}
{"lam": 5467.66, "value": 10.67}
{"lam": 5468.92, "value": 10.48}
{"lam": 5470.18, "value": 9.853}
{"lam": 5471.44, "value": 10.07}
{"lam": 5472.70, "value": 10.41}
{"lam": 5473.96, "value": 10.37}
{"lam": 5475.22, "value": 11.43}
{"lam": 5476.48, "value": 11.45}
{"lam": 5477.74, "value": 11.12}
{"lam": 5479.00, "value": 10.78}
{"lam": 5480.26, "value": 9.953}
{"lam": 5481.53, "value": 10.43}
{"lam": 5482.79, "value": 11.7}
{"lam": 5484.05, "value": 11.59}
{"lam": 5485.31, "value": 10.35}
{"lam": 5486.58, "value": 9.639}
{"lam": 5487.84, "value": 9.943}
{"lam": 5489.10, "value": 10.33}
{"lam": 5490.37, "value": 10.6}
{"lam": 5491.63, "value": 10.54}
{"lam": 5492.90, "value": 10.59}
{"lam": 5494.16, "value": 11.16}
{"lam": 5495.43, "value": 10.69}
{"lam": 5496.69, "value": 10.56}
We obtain -0.7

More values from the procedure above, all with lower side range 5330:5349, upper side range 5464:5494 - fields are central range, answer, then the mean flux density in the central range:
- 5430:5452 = -1.4 angstrom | 11.3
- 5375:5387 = 0.6 angstrom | 10.2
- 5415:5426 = -0.7 angstrom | 11.4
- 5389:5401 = -0.7 angstrom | 11.3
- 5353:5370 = 0.3 angstrom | 10.6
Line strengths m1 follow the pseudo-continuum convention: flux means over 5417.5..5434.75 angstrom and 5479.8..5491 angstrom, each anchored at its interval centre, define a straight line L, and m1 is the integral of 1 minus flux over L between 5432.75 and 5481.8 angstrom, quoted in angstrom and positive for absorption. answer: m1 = 1.1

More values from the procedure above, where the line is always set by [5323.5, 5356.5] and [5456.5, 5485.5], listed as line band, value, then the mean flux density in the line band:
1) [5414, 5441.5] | -2.2 angstrom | 11.3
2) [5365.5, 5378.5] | 0.1 angstrom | 10.7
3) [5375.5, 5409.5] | -1.0 angstrom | 11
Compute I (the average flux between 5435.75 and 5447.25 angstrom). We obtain 11.2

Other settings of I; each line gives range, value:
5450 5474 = 10.1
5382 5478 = 11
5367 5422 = 11.1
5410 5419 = 11.7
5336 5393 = 10.8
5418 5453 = 11.3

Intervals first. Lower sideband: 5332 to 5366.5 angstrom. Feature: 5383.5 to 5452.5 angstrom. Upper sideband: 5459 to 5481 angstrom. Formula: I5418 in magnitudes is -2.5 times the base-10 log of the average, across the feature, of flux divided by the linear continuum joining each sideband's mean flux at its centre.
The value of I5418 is -0.08 mag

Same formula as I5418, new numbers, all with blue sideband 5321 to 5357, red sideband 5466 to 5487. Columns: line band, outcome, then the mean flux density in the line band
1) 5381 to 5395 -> -0.06 mag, 11.4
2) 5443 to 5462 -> 0.01 mag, 10.6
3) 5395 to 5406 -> -0.05 mag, 11.2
